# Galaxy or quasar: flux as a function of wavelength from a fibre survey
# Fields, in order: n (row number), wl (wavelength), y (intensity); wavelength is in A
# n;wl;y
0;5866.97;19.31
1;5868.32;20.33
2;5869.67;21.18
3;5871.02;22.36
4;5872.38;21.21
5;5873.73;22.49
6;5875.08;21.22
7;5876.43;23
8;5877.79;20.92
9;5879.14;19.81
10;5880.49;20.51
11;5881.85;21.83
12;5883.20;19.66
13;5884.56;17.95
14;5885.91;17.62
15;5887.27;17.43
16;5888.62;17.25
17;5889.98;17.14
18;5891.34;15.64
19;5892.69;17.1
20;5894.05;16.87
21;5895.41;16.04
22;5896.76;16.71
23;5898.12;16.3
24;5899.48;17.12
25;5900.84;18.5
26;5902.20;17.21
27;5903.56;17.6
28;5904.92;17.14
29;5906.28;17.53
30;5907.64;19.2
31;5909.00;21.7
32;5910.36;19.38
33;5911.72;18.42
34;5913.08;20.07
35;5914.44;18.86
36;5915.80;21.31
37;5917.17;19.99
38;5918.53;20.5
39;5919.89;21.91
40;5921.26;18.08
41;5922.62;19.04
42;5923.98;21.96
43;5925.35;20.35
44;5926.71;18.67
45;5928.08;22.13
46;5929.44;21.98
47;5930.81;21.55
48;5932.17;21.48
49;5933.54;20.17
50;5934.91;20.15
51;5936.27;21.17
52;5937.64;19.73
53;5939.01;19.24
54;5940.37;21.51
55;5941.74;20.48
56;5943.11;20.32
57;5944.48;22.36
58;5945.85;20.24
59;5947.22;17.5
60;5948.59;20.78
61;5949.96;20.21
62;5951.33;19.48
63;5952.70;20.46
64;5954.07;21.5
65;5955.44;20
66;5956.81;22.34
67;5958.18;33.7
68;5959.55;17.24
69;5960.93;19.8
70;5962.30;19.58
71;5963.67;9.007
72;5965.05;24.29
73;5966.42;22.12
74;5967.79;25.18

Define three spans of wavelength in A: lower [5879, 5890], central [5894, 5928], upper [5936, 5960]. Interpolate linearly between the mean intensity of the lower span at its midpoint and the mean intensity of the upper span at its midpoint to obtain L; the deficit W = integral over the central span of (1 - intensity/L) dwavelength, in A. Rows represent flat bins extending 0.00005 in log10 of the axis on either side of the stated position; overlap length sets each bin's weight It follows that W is 1.50 A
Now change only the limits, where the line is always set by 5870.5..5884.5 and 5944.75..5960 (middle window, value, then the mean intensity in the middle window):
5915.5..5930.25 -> 0.5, 20.5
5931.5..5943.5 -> 0.5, 20.5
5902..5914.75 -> 1.5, 18.8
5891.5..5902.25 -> 2.2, 16.9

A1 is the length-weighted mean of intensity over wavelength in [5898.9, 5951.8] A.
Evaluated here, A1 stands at 19.9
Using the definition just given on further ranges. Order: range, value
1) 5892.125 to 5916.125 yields 18.1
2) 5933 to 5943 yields 20.4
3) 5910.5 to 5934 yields 20.4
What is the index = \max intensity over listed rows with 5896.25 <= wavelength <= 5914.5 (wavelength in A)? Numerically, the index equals 21.7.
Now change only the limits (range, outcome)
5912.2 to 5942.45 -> 22.13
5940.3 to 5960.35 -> 33.7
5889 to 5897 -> 17.14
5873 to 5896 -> 23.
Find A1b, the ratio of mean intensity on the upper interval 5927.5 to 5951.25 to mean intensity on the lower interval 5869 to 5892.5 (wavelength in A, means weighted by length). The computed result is 1.04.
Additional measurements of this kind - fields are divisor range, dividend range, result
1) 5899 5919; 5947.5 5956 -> 1.07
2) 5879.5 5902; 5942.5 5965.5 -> 1.15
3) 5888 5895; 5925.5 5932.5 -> 1.26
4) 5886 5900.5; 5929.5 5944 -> 1.23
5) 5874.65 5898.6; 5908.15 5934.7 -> 1.10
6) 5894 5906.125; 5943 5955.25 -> 1.19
